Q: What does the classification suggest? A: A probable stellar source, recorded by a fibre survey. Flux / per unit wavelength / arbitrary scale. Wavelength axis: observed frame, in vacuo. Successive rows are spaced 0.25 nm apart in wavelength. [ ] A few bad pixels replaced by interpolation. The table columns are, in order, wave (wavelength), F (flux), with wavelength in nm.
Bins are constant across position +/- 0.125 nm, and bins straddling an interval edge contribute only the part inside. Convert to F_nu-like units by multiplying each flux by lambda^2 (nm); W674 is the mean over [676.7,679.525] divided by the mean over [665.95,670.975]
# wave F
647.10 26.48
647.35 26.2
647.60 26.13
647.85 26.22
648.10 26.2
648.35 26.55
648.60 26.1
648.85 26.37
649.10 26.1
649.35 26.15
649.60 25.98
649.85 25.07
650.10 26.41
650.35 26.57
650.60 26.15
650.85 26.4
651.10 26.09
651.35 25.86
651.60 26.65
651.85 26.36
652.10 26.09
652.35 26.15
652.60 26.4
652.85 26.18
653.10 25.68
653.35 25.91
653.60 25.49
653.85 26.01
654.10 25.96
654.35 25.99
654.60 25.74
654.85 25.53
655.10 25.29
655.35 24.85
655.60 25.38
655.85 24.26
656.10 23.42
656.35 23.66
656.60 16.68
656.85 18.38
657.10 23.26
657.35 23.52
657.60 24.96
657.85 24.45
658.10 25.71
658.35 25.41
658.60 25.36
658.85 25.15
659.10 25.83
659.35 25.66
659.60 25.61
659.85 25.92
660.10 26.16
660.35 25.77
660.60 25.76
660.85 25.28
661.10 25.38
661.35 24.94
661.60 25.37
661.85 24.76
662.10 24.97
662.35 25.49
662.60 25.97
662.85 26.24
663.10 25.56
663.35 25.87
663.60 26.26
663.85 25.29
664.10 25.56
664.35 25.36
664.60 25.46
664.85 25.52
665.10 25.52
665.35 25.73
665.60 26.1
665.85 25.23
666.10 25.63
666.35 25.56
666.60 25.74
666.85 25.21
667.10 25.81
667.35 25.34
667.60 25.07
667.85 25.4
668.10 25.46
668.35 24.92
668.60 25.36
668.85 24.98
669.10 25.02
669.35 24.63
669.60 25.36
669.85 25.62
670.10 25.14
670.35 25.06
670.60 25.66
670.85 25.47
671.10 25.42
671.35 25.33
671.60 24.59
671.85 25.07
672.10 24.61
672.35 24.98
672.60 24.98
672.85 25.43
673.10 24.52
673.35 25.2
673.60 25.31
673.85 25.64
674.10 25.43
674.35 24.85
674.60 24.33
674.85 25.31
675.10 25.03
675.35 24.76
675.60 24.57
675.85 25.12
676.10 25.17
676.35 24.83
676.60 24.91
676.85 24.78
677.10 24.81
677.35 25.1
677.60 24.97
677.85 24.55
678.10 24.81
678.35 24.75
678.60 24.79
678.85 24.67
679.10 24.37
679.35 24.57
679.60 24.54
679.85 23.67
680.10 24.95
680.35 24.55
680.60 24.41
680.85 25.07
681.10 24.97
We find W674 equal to 1.01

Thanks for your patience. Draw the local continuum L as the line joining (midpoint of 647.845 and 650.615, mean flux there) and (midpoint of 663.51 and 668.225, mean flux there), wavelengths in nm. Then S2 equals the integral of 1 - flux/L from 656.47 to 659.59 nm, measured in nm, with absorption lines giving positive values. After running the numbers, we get 0.248 nm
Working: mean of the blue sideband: 26.2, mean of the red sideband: 25.5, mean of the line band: 23.8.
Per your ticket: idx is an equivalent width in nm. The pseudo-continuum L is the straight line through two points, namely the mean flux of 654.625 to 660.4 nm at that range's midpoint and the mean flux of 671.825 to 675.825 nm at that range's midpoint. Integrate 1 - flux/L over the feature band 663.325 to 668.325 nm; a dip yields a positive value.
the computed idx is -0.17 nm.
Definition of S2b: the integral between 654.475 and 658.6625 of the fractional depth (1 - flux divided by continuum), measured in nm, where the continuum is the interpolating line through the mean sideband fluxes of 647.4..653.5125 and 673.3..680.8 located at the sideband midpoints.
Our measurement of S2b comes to 0.323 nm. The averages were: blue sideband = 26.2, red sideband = 24.8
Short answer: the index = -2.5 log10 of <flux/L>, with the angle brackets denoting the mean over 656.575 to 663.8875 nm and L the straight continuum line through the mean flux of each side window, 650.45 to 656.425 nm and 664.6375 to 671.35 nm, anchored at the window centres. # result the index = 0.03 mag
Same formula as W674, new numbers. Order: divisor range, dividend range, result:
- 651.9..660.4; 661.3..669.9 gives 1.05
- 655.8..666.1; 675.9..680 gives 1.04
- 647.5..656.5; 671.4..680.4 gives 1.04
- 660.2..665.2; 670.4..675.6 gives 1.01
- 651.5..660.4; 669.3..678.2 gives 1.06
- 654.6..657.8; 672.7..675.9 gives 1.13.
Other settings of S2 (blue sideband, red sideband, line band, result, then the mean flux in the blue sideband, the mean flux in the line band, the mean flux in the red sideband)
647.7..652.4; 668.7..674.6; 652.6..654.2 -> 0.007 nm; 26.2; 25.9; 25.1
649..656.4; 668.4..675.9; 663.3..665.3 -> -0.019 nm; 25.7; 25.6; 25.1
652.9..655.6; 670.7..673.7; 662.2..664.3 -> -0.033 nm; 25.6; 25.8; 25.1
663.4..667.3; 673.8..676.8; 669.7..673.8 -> 0.006 nm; 25.6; 25.2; 25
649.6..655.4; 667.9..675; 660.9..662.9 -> 0.015 nm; 26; 25.4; 25.1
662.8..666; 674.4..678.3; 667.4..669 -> 0.013 nm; 25.7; 25.2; 24.9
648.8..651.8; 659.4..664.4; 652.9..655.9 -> 0.045 nm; 26.1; 25.6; 25.6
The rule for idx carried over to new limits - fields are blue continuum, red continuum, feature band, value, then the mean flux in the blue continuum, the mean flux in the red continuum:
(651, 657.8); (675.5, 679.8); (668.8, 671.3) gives -0.05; 24.8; 24.8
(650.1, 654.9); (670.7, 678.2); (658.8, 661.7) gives 0.01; 26.1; 25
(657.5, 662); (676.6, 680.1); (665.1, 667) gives -0.03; 25.4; 24.7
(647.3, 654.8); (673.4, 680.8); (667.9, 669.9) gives 0.00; 26.1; 24.8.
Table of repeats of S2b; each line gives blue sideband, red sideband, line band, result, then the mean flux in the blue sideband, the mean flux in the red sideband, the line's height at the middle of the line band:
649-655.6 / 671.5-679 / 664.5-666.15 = -0.01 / 26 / 24.9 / 25.4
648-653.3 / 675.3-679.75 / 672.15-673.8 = 0.00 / 26.2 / 24.8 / 25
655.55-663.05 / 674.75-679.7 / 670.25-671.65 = -0.03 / 24.6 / 24.8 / 24.8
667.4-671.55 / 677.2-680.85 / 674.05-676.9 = -0.01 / 25.2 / 24.6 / 24.9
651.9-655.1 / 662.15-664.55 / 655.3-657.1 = 0.25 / 25.9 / 25.7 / 25.9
